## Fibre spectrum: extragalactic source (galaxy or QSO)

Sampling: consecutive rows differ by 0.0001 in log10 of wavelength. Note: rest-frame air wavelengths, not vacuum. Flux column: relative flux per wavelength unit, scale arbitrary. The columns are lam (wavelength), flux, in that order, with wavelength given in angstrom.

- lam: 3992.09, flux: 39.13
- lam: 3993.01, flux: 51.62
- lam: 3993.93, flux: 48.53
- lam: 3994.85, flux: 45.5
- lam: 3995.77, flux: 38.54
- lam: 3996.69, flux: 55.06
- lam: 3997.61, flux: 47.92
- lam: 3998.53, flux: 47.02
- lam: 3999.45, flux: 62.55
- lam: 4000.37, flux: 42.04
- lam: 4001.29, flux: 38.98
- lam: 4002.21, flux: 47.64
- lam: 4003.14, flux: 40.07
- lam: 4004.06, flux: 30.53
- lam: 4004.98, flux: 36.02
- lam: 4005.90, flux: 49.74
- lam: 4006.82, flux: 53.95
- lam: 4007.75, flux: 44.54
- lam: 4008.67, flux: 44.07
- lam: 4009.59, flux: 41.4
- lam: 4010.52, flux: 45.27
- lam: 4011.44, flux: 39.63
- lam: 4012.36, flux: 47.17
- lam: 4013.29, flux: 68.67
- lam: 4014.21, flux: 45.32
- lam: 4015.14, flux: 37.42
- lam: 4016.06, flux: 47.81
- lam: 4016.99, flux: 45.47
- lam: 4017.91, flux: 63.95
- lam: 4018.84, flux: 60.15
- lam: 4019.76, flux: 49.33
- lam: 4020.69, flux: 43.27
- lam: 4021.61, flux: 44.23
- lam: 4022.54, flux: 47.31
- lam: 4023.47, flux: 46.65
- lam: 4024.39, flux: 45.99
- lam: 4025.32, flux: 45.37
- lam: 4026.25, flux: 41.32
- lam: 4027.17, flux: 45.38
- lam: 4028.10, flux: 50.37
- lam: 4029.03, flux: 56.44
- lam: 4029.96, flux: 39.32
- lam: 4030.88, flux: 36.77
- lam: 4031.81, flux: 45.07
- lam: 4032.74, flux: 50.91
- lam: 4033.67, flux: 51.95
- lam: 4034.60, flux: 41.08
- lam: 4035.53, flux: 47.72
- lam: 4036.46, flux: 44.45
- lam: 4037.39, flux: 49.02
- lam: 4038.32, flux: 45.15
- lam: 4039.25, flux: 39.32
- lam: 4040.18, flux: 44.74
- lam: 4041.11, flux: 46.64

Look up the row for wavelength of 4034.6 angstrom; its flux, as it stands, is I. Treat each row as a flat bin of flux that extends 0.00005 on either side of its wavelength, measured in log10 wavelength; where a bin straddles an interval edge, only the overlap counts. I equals 41.08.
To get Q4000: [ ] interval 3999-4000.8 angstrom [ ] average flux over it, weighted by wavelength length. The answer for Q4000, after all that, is 52.4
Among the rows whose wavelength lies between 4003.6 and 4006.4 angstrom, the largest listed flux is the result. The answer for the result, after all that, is 49.74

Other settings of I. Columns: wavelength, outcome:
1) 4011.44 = 39.63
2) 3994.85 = 45.5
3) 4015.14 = 37.42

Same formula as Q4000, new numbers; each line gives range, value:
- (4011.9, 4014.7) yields 53.5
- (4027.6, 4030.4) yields 48.6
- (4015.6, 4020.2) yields 53.4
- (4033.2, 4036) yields 46.9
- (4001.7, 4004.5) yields 39.4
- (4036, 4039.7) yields 44.5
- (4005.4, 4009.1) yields 48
